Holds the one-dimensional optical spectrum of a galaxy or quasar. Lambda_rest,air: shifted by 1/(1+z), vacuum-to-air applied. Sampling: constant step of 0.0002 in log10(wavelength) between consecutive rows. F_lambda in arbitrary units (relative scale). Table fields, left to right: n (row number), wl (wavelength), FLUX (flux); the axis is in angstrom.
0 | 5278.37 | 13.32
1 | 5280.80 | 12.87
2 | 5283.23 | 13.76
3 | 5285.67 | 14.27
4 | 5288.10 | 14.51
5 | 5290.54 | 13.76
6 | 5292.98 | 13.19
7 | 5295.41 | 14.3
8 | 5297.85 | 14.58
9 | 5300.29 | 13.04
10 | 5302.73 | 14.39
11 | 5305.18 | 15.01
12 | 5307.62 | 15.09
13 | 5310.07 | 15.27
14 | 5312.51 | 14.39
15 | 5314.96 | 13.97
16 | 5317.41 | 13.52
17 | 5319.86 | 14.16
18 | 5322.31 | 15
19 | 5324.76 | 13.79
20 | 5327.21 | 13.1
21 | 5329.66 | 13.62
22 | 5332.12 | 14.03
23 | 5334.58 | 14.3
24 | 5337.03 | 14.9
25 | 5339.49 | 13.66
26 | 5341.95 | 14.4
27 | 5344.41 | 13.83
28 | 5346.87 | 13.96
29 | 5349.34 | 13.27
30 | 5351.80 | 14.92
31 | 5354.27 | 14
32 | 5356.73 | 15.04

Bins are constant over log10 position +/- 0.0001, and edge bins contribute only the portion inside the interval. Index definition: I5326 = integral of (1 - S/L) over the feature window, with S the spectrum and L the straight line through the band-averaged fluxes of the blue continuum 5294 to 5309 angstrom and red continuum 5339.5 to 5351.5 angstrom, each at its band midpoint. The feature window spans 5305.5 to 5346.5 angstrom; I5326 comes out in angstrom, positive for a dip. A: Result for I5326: -0.2 angstrom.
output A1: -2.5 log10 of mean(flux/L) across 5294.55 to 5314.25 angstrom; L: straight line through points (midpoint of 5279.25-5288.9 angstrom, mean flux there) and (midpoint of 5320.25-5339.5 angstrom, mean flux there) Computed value -0.04 mag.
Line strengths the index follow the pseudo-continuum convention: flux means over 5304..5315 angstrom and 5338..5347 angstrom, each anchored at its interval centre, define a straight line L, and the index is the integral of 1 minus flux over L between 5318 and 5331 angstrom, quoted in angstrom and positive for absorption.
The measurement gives 0.5 angstrom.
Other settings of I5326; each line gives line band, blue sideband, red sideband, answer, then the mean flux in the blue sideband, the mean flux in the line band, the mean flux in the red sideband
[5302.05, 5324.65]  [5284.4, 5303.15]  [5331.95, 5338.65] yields -0.49 angstrom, 14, 14.5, 14.4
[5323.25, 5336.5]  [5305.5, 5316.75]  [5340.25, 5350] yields 0.34 angstrom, 14.6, 13.9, 13.9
